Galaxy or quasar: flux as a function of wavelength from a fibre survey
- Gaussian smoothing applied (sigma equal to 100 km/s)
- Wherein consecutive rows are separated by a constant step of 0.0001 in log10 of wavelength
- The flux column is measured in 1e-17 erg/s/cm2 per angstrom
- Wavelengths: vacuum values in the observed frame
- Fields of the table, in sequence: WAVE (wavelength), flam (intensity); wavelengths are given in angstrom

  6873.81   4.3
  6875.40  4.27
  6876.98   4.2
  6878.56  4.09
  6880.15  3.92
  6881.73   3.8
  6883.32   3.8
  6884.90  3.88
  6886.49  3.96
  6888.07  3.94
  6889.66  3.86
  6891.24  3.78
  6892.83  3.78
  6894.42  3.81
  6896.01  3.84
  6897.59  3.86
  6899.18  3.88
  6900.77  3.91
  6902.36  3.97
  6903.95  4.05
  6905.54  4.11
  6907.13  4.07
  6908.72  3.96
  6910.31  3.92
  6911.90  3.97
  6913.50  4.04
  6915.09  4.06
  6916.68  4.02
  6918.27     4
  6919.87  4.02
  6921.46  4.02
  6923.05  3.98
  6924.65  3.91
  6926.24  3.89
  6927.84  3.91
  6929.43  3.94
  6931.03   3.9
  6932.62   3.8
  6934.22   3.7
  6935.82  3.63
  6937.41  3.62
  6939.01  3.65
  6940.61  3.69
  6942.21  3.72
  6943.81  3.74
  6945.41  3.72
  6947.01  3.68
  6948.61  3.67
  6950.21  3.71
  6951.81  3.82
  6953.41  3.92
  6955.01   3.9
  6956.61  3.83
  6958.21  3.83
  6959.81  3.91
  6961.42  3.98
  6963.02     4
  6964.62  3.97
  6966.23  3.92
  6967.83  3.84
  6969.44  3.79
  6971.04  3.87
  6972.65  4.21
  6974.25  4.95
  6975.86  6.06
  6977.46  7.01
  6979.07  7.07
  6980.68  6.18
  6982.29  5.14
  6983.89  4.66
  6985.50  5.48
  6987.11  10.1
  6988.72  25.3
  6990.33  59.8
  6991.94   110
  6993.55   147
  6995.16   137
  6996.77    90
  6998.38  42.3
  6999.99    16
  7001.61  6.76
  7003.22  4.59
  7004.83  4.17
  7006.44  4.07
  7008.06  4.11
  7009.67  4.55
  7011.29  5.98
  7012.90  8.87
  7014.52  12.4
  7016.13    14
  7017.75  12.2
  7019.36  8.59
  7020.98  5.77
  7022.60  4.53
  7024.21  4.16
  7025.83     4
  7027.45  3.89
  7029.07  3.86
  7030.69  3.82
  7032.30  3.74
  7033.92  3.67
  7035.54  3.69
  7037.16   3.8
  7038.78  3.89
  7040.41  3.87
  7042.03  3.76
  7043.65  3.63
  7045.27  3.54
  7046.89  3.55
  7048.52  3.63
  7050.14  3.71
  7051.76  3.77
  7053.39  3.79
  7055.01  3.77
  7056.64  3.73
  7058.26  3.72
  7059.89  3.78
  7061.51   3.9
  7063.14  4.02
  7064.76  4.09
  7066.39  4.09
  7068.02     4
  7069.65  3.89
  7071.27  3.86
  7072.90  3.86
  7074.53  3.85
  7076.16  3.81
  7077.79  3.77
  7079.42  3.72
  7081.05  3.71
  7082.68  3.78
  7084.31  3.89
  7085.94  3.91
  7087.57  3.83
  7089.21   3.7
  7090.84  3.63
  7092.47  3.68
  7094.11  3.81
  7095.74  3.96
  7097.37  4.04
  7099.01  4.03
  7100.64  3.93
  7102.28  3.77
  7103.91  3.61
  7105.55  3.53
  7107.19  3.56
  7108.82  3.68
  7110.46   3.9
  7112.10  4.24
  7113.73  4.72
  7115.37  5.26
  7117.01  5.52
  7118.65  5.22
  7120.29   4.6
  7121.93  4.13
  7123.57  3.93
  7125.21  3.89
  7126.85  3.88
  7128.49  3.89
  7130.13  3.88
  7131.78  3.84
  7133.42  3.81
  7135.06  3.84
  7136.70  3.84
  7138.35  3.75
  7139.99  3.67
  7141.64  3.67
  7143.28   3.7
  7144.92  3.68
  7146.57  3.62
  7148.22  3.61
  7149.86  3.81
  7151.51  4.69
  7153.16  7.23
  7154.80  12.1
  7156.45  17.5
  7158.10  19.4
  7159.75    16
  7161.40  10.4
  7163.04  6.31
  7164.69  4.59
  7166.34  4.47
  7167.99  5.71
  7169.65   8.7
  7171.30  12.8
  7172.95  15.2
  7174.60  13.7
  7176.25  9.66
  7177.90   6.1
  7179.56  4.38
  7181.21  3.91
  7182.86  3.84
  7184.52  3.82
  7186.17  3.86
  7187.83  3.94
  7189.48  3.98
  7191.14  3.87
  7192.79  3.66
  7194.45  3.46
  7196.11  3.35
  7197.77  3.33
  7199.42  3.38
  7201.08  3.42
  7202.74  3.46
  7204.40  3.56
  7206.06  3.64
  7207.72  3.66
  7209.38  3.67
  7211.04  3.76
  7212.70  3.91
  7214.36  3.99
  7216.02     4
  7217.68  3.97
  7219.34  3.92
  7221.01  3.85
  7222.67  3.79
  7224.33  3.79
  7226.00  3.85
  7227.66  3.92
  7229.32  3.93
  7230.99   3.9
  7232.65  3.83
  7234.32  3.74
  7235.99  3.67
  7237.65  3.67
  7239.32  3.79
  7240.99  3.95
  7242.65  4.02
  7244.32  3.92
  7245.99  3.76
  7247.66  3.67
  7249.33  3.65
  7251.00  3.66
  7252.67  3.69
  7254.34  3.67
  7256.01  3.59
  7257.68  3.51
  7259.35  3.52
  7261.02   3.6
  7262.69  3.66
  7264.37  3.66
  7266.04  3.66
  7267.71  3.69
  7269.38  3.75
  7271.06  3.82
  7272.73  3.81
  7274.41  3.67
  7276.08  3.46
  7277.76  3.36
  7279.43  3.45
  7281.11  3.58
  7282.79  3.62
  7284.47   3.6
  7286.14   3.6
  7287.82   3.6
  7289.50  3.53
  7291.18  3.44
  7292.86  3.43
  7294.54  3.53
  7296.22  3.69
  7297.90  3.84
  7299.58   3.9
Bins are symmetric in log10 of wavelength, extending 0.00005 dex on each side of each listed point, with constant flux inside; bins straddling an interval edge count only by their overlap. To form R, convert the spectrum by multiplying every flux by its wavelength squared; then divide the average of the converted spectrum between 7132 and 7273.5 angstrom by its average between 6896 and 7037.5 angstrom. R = 0.47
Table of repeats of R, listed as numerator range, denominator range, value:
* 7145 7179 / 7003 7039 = 1.64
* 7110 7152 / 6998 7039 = 0.58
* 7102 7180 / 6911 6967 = 1.72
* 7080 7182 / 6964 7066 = 0.41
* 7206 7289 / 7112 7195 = 0.62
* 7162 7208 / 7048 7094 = 1.49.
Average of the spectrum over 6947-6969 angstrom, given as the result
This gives 3.86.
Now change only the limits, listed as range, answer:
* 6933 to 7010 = 16.9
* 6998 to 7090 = 5.35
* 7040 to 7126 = 3.94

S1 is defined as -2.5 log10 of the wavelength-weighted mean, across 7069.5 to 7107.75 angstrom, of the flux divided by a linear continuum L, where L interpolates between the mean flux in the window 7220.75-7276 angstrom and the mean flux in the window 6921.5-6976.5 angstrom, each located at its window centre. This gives 0.01 mag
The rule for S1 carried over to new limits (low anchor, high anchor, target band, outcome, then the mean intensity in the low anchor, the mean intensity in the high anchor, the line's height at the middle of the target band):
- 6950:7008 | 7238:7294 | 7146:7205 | 0.35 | 21.2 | 3.65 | 9.17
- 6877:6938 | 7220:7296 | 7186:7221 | 0.01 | 3.92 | 3.69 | 3.72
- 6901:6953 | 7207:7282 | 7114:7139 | -0.12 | 3.87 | 3.74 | 3.79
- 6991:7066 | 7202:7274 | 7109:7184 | 0.33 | 16.1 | 3.76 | 9.14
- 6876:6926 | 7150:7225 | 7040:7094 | 0.35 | 3.95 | 6.19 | 5.25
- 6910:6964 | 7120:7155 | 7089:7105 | 0.10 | 3.86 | 4.27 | 4.19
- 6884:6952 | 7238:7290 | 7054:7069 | -0.03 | 3.87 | 3.66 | 3.78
